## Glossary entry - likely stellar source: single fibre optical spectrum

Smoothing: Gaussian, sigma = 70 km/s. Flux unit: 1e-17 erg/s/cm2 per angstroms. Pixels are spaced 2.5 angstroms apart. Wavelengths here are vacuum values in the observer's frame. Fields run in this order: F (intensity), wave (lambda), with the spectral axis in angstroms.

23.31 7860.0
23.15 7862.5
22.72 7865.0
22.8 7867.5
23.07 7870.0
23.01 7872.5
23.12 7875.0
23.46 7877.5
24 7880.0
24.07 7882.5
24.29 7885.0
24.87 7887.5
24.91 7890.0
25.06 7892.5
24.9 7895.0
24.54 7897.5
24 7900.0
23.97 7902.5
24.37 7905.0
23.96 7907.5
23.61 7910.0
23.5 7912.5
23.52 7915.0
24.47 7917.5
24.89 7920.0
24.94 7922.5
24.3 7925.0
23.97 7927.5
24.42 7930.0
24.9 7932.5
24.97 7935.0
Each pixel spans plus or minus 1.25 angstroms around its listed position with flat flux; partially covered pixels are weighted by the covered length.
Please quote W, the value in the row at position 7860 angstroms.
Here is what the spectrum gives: 23.31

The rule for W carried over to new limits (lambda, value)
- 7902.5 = 23.97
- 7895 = 24.9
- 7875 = 23.12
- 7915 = 23.52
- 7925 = 24.3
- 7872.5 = 23.01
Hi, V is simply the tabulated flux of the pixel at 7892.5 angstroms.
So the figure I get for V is 25.06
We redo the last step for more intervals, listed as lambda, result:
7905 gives 24.37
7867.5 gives 22.8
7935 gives 24.97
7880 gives 24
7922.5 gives 24.94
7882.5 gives 24.07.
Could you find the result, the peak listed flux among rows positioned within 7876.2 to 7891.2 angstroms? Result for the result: 24.91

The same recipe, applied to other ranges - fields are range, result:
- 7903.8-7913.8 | 24.37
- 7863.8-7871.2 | 23.07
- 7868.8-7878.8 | 23.46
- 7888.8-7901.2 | 25.06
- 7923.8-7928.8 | 24.3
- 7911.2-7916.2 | 23.52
